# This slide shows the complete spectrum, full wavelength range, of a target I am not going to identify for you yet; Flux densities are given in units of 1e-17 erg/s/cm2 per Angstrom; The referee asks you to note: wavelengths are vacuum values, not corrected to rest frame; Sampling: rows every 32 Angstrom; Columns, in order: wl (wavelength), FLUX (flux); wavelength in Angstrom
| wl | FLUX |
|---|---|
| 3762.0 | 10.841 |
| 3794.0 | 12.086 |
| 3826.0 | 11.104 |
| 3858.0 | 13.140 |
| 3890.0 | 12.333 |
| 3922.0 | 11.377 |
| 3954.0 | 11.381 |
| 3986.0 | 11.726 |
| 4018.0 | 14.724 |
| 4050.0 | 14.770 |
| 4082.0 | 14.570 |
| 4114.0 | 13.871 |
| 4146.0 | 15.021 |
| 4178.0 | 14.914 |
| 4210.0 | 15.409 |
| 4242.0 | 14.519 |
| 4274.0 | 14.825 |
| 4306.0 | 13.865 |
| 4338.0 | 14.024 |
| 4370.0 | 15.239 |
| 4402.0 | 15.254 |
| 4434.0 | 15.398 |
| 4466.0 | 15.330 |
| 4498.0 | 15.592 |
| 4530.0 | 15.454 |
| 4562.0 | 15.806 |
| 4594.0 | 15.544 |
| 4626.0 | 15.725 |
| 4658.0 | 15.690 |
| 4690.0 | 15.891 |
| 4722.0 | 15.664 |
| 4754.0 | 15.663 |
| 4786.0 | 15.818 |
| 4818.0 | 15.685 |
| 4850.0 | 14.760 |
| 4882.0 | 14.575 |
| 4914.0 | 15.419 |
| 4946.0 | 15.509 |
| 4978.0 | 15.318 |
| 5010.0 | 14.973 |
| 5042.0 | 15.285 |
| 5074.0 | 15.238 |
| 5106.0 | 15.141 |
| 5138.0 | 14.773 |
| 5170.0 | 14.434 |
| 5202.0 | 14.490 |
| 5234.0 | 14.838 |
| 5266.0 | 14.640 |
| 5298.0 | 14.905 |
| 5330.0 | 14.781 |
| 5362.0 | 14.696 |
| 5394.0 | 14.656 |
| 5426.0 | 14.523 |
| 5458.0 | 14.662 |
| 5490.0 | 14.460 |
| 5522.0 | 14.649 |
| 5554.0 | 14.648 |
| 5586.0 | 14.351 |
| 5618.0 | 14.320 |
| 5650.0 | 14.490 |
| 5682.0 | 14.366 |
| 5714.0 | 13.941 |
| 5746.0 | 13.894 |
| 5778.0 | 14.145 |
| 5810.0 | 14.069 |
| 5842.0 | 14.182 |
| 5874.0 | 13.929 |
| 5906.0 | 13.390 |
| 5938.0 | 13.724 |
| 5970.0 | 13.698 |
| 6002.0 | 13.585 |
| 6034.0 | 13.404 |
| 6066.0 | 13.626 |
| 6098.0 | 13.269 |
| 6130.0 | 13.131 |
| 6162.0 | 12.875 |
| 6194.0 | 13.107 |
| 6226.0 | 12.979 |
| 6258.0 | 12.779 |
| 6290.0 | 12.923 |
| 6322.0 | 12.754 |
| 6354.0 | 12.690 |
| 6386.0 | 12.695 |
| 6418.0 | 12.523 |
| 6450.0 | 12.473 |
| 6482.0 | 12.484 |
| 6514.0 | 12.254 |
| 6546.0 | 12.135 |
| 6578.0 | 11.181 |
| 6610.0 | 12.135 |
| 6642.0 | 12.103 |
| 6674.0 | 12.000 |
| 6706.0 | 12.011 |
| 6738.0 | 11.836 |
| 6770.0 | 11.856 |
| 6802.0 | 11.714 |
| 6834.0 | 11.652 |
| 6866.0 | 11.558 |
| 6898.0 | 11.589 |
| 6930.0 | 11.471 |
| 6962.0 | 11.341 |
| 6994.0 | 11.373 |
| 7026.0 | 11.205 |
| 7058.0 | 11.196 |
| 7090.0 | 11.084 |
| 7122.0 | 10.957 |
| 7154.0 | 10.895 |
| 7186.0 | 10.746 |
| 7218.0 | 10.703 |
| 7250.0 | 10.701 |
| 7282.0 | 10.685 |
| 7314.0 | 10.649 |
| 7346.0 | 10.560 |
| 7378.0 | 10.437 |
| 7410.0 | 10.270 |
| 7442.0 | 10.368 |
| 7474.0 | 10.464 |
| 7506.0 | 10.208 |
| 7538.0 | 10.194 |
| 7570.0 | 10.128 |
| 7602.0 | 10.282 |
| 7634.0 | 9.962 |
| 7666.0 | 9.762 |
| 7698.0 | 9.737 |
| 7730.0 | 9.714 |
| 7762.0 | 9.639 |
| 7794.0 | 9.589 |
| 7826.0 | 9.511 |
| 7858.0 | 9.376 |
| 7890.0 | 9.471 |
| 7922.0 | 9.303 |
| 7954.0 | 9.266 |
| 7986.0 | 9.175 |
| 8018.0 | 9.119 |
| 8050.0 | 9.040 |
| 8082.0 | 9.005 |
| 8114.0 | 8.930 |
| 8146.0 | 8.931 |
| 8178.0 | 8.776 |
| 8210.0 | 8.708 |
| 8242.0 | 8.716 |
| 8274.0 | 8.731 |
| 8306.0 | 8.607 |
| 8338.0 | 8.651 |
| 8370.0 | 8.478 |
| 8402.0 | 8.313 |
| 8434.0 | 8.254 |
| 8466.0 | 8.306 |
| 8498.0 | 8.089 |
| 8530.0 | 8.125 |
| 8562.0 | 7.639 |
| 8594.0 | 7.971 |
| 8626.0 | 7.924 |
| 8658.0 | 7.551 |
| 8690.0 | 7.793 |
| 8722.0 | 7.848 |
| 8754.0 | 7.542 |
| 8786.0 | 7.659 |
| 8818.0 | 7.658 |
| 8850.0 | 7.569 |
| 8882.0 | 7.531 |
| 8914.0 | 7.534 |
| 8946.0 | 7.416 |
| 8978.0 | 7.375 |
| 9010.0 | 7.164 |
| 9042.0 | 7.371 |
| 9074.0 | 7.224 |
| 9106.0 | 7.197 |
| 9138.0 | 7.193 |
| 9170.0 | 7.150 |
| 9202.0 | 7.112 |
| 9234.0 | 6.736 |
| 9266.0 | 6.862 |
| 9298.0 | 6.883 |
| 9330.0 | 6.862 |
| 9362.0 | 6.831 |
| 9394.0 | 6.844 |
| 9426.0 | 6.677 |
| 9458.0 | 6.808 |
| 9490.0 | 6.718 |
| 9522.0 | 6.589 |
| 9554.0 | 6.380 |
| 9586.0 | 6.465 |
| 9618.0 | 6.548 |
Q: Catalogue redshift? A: 0.001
